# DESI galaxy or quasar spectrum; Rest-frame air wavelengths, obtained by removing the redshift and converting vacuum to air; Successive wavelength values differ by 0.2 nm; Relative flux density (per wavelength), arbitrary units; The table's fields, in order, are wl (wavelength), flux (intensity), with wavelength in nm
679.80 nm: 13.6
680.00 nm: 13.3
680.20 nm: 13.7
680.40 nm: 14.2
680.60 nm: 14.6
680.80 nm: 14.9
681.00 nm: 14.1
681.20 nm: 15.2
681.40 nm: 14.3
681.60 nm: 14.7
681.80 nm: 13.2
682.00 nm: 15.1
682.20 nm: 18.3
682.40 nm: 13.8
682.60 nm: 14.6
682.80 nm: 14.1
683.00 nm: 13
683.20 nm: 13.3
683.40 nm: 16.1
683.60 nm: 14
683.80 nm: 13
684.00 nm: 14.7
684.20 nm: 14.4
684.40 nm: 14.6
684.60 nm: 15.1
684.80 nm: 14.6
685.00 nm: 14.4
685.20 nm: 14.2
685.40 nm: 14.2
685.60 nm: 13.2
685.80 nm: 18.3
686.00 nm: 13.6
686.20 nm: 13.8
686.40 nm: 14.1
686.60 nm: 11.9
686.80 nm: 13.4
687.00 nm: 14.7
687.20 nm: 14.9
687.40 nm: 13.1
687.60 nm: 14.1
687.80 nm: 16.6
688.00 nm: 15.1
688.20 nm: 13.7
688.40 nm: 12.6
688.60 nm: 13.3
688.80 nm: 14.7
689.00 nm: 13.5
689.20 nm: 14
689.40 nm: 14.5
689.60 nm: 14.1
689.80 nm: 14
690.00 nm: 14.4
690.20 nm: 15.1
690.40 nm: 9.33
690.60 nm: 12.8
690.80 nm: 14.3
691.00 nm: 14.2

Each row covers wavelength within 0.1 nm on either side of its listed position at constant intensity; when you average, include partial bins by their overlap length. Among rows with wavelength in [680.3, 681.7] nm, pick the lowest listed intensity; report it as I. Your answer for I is 14.1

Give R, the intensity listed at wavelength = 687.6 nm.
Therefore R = 14.1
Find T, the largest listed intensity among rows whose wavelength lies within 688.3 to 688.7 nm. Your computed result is 13.3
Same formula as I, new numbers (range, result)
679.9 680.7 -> 13.3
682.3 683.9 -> 13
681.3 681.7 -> 14.3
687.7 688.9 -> 12.6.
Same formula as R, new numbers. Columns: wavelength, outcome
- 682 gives 15.1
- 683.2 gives 13.3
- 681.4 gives 14.3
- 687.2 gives 14.9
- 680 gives 13.3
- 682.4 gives 13.8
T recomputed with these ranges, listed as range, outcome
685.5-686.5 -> 18.3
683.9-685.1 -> 15.1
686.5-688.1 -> 16.6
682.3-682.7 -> 14.6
